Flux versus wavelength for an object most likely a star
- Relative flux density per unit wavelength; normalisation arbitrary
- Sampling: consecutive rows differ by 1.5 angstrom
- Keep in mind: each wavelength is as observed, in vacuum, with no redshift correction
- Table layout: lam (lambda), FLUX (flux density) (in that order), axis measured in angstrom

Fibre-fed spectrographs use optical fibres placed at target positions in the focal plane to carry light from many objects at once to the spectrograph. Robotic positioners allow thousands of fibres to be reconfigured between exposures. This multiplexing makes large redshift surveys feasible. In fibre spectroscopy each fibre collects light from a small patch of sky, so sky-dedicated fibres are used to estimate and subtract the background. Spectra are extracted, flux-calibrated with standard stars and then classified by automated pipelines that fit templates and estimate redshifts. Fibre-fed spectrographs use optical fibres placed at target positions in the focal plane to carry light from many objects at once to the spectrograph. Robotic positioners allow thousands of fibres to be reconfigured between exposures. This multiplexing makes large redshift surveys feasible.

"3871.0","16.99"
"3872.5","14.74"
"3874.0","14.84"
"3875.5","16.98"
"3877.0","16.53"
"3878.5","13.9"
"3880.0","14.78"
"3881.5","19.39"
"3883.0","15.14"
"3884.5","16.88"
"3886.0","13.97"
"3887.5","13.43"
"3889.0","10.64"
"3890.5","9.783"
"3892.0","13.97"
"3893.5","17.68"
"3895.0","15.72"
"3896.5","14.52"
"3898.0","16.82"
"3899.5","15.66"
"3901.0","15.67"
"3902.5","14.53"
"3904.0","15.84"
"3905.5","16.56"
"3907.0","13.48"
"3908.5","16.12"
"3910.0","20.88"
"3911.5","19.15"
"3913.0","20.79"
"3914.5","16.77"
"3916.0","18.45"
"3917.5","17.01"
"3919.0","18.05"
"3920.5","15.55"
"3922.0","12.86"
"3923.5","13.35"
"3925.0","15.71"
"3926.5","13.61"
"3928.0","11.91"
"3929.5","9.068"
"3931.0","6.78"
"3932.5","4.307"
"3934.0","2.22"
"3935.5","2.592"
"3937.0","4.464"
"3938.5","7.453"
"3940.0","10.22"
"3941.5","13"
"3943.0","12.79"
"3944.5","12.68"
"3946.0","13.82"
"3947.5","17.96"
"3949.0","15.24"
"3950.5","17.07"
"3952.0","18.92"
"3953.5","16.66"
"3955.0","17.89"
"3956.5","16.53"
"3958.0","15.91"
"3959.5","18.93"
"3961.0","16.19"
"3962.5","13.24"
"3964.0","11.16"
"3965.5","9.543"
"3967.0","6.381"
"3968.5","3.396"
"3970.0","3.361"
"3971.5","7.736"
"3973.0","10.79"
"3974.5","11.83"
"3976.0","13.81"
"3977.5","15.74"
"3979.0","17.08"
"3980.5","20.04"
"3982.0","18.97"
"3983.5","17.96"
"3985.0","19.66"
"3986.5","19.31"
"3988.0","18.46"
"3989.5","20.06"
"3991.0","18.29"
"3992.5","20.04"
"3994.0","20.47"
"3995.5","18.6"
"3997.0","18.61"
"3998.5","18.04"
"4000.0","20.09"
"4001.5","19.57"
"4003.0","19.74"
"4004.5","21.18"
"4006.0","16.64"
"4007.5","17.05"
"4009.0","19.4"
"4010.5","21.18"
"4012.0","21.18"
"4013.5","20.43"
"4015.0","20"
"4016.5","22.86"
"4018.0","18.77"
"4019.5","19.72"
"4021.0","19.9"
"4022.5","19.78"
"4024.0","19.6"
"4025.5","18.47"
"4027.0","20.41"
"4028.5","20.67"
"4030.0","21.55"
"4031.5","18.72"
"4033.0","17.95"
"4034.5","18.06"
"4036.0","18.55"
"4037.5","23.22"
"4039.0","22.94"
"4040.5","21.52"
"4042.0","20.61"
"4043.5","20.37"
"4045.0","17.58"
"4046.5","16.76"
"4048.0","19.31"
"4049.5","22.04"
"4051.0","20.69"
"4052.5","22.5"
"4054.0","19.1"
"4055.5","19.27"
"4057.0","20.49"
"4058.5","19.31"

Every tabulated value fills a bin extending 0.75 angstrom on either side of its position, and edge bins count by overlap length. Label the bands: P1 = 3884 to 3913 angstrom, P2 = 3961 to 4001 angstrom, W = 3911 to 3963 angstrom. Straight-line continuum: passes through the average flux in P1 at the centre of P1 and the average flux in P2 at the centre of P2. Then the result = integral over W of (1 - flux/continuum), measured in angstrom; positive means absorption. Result 5.79 angstrom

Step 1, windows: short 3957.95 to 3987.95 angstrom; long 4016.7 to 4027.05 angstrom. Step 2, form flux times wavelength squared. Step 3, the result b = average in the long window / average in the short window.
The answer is 1.5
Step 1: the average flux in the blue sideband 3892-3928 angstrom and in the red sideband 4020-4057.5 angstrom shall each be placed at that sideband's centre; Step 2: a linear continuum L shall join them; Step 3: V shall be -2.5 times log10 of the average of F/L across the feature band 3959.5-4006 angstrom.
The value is 0.17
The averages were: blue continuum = 16.2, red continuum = 20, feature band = 15.7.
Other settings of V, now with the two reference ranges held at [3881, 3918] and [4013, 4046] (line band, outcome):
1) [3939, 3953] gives 0.20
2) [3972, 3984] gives 0.18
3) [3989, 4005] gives -0.03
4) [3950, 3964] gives 0.08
